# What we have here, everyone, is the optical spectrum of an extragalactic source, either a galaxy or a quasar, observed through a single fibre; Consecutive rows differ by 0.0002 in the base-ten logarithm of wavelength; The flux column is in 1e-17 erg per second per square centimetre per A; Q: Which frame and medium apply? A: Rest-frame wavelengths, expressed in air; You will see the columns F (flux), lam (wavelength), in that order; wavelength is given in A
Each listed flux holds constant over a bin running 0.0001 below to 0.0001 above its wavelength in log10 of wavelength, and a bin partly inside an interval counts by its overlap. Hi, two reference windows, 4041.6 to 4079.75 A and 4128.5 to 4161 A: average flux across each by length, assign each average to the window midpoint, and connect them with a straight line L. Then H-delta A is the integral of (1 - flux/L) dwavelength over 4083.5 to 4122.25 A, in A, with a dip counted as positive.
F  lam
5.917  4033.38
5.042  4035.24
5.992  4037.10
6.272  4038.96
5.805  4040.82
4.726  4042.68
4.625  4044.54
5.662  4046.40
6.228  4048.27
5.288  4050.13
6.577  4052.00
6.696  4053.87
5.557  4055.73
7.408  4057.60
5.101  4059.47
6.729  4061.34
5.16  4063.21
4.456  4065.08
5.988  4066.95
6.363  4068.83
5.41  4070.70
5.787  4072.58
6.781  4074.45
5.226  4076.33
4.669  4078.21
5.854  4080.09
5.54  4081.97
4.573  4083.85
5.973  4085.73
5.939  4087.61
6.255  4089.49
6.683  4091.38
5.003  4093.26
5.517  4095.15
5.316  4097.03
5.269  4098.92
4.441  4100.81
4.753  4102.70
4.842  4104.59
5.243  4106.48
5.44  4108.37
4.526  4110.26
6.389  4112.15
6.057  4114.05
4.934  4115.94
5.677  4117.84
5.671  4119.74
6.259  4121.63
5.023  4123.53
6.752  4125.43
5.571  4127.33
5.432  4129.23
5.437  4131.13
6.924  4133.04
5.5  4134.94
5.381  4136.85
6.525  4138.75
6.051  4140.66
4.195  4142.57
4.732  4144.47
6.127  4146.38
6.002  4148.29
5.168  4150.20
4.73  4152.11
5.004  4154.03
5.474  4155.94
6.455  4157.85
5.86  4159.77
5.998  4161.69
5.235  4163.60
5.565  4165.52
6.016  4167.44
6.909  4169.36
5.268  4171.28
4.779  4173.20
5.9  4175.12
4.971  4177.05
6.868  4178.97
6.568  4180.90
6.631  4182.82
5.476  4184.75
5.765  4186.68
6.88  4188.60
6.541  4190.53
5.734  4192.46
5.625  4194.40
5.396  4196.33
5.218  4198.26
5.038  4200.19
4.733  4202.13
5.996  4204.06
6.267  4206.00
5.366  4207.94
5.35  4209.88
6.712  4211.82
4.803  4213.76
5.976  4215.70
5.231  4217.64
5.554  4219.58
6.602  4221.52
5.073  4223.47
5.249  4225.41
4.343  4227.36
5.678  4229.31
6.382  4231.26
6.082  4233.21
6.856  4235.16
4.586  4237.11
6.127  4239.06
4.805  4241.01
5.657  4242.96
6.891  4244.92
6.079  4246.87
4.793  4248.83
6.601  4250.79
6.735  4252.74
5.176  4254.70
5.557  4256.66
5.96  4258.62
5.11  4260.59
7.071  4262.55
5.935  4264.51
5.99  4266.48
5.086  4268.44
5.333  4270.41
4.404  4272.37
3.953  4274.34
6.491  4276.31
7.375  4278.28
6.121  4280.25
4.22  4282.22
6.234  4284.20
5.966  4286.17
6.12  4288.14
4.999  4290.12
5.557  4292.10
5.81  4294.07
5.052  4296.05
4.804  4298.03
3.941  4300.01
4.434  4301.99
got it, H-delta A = 1.3 A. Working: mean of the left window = 5.72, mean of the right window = 5.59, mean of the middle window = 5.47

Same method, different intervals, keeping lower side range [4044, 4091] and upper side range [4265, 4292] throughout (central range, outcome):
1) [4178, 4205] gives -1.1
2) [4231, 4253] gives -1.3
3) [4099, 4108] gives 1.3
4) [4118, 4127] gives -0.3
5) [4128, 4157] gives 0.9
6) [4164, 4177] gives 0.0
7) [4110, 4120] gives 0.2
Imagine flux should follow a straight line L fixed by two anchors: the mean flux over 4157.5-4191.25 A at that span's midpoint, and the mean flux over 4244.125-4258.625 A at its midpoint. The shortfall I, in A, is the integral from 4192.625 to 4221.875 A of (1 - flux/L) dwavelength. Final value 1.9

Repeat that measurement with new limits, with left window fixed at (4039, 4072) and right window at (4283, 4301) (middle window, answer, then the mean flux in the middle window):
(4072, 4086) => 0.50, 5.52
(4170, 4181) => -0.25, 5.69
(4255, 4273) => -0.64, 5.61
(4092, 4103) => 1.12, 5.12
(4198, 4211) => 0.16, 5.45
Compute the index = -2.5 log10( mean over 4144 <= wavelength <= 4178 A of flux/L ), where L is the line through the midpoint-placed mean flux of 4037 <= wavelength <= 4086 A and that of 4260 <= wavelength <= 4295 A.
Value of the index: 0.02 mag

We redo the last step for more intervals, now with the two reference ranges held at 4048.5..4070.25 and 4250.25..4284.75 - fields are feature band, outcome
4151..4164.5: 0.06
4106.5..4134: 0.03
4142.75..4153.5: 0.12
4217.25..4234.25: 0.03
